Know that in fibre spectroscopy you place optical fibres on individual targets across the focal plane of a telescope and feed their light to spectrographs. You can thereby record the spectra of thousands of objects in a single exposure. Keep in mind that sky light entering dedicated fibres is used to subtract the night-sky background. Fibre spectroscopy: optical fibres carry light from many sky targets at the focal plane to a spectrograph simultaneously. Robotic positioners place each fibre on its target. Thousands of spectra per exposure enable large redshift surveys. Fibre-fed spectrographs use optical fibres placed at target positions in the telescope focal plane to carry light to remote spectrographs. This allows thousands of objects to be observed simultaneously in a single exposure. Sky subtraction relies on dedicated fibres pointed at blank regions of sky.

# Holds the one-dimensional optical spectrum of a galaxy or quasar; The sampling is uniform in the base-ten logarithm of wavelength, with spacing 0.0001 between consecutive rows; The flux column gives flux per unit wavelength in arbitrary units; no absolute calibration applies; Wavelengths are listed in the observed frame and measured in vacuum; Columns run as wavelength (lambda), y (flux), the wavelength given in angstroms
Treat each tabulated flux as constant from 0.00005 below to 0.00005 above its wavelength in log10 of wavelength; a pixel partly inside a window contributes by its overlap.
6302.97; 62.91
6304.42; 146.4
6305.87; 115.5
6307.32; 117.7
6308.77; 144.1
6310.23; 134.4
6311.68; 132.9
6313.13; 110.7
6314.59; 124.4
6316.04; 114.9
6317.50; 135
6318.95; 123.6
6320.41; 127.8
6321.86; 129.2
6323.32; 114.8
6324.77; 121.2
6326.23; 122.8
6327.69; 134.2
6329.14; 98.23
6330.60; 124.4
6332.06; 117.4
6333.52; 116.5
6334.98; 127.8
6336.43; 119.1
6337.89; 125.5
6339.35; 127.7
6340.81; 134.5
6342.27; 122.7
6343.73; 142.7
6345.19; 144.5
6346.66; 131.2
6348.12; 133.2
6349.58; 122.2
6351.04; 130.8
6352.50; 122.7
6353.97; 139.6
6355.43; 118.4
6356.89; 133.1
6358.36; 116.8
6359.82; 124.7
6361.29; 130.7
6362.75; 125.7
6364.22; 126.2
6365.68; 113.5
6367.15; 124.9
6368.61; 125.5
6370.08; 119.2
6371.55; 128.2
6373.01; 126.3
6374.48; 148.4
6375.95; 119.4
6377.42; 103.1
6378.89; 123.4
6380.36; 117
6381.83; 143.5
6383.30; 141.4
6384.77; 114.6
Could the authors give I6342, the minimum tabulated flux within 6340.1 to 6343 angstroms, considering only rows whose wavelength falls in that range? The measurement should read 122.7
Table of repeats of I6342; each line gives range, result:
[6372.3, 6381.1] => 103.1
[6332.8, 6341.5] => 116.5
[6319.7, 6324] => 114.8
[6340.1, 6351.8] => 122.2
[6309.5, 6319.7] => 110.7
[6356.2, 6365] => 116.8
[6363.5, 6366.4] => 113.5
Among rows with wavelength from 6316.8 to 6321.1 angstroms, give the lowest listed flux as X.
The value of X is 123.6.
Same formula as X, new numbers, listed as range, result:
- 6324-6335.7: 98.23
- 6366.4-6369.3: 124.9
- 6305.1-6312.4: 115.5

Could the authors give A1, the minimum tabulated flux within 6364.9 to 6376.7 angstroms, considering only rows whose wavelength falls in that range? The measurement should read 113.5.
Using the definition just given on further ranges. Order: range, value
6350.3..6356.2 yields 118.4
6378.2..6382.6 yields 117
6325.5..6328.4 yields 122.8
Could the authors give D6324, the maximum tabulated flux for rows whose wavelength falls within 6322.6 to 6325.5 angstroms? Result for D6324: 121.2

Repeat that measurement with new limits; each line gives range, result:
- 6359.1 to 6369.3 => 130.7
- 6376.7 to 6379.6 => 123.4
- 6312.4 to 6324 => 135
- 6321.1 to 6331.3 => 134.2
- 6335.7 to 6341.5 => 134.5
